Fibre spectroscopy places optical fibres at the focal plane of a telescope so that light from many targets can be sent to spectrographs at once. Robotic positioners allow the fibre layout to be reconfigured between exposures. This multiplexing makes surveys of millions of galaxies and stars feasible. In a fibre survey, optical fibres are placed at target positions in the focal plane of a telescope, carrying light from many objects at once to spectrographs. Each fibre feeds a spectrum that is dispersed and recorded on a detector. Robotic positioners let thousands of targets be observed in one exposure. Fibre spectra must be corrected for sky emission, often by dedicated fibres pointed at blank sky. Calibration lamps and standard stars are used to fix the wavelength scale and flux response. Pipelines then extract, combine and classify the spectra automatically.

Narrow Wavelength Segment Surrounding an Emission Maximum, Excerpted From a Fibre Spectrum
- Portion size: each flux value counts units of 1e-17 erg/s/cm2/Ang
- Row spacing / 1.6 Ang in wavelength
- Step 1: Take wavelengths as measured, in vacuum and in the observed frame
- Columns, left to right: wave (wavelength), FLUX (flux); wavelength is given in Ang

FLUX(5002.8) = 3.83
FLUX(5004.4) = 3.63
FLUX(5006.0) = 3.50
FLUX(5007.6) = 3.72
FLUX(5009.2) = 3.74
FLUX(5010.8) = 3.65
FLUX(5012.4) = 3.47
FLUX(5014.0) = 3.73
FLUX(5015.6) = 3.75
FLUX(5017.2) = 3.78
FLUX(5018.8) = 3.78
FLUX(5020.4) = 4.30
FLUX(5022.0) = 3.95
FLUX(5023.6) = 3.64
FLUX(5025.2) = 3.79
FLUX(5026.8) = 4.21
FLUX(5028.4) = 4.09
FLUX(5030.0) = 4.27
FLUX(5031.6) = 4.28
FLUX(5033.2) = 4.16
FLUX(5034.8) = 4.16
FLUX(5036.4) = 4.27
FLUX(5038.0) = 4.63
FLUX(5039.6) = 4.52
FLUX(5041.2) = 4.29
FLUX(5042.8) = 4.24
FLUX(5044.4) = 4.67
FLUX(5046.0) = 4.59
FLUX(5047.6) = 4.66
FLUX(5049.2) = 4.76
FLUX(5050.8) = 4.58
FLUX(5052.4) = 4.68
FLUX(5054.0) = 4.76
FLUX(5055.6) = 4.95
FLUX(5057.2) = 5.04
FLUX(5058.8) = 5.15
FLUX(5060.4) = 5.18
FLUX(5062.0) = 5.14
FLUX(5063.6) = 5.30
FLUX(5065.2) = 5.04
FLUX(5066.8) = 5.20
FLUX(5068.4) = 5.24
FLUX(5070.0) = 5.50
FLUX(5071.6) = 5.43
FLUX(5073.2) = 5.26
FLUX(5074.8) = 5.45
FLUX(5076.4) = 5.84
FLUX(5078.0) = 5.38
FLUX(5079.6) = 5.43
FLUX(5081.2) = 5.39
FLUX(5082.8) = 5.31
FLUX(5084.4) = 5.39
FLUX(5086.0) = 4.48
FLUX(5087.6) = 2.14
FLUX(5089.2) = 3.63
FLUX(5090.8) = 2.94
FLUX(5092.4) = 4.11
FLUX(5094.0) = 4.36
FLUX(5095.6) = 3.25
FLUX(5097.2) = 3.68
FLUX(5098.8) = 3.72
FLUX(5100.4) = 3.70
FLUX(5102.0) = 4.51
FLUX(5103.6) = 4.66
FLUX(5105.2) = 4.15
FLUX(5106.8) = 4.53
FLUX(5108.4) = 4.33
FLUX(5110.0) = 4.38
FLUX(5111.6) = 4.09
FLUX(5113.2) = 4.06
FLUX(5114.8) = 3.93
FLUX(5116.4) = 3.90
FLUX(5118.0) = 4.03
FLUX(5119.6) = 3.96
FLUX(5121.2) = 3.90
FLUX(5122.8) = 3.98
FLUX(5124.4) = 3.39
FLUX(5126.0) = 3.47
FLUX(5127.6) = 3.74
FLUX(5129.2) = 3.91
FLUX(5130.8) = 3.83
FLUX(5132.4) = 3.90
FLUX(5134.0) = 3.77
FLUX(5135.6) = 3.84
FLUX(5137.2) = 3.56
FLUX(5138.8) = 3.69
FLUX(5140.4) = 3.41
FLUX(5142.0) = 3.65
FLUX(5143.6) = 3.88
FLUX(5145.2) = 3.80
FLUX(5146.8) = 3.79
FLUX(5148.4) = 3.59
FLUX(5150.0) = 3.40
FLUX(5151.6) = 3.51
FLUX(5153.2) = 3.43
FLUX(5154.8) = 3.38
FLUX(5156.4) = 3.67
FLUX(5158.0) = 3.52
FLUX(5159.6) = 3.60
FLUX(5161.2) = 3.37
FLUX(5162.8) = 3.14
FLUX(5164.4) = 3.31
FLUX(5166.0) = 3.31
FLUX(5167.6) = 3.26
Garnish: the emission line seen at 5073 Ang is C IV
